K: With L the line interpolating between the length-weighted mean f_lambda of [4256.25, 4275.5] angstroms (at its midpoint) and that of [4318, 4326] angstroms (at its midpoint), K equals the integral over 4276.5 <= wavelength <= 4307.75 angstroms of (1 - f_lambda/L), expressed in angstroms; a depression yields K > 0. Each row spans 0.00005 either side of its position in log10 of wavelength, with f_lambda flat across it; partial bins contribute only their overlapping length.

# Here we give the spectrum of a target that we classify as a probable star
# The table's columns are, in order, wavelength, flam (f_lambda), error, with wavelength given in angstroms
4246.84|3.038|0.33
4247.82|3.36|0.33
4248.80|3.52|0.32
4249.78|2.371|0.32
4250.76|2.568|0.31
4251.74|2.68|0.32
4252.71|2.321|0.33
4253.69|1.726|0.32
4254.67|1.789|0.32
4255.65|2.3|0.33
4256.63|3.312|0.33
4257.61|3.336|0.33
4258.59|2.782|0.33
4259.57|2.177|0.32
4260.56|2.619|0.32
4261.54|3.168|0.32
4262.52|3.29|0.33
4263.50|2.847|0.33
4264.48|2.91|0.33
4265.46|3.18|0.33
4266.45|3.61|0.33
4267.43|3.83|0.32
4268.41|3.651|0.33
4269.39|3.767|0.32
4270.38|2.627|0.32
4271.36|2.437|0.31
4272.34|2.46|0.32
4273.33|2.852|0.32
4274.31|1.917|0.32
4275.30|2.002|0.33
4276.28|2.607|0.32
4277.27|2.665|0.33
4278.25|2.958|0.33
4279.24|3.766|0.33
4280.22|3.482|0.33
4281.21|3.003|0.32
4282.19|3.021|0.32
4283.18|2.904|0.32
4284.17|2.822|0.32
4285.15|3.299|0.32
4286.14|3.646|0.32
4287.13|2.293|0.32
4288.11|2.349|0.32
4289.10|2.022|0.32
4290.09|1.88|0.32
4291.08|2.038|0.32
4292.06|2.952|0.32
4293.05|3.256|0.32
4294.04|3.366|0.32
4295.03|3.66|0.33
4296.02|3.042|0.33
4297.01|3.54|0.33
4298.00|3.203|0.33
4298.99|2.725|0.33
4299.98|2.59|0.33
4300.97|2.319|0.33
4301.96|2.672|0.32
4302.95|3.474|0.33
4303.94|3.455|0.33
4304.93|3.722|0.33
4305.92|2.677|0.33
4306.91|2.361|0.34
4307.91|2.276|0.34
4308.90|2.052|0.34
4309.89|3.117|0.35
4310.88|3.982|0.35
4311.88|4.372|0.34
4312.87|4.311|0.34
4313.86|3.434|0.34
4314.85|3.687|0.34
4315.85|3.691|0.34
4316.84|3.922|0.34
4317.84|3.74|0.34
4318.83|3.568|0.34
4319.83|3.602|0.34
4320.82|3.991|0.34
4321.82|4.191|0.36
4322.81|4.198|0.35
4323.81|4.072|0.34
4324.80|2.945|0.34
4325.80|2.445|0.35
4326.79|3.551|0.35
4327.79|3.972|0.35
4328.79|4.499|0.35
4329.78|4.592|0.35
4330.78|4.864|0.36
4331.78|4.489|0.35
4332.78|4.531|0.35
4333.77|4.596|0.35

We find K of 3.4 angstroms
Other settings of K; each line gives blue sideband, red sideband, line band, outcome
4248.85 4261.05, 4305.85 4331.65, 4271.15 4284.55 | 0.70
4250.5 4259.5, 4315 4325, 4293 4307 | 1.33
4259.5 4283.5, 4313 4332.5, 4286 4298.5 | 1.87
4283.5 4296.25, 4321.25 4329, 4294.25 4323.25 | -0.57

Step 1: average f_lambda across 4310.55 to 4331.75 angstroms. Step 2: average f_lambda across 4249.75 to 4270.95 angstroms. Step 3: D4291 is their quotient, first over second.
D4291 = 1.36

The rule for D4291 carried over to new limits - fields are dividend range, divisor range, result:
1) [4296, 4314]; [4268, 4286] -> 1.07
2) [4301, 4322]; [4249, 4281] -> 1.21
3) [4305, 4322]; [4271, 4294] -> 1.26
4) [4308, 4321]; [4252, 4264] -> 1.36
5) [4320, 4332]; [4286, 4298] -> 1.40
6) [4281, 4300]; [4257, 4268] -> 0.94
